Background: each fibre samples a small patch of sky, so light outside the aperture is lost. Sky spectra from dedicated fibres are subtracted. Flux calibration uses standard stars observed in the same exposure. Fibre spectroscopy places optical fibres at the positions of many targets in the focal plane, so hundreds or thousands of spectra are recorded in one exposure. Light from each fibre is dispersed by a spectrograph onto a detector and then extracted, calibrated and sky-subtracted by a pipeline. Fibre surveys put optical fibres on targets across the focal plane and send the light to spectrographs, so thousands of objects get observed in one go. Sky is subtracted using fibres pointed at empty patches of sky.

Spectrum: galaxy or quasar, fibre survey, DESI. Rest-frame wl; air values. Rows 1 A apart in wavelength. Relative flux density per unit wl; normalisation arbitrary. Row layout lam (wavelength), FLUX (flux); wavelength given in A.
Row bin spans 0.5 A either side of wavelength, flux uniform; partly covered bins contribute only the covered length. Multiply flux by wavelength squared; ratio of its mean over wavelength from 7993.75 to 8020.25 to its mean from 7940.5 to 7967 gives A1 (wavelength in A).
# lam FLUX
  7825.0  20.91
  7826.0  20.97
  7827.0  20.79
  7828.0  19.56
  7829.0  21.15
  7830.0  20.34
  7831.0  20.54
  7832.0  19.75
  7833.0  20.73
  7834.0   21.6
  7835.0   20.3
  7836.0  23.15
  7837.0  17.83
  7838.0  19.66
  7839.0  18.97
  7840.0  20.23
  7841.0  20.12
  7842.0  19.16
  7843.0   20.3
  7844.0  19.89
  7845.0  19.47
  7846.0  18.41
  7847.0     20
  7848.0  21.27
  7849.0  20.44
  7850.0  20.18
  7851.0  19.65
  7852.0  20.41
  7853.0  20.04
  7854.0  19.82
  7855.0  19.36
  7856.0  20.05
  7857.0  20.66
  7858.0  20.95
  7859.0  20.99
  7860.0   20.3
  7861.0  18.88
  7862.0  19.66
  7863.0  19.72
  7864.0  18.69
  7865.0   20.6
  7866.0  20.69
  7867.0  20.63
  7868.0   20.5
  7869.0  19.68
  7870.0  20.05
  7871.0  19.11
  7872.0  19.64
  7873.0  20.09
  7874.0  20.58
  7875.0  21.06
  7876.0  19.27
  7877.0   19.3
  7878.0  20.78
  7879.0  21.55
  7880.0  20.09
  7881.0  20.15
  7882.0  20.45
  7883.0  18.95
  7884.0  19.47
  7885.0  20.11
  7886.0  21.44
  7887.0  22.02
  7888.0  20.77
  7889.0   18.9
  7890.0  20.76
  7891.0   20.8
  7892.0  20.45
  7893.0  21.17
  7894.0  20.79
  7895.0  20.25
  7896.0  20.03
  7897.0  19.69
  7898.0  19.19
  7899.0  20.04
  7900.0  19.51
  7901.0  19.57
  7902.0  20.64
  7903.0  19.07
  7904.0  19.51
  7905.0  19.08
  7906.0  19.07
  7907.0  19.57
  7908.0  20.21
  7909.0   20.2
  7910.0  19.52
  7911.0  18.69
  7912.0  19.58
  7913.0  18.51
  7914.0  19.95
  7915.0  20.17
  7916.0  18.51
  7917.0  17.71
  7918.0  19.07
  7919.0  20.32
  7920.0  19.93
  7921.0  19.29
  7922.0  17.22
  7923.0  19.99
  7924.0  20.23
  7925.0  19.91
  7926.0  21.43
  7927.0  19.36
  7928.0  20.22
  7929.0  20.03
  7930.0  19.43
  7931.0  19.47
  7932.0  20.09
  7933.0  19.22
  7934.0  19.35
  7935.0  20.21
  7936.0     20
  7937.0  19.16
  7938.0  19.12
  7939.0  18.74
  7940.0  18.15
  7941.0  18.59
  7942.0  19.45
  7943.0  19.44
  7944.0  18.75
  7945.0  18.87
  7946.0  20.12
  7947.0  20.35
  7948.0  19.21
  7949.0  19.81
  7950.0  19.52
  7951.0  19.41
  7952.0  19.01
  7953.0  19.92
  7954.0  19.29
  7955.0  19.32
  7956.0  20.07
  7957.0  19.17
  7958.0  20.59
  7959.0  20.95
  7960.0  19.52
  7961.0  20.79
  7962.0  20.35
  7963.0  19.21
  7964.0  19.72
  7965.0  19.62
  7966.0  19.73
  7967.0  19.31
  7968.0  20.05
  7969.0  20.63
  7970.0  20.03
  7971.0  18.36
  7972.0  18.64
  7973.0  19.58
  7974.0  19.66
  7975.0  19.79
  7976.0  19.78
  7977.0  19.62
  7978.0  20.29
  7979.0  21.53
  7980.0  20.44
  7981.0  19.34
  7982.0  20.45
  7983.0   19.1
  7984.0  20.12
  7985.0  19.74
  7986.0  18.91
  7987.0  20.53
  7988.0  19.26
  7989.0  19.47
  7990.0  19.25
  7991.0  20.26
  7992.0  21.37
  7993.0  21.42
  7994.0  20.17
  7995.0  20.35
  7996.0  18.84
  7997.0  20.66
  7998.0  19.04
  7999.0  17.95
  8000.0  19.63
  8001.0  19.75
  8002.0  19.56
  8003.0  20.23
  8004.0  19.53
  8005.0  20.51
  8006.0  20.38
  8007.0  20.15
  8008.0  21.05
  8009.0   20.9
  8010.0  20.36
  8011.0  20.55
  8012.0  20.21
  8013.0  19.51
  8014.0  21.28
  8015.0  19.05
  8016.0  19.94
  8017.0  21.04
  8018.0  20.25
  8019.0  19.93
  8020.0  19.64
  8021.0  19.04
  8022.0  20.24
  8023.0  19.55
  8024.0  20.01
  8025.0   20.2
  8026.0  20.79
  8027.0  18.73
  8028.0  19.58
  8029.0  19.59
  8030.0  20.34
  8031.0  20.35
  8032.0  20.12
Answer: 1.03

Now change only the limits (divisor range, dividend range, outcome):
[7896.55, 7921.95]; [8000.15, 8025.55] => 1.06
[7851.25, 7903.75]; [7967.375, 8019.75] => 1.02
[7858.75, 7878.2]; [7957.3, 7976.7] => 1.02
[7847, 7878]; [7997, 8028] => 1.03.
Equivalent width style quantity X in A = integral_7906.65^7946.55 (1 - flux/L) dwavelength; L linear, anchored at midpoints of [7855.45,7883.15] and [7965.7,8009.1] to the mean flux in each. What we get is 1.1 A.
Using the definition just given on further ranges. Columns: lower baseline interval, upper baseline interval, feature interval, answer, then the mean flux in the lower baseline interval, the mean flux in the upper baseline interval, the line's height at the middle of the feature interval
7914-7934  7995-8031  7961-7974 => 0.1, 19.6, 20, 19.8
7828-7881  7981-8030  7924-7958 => 0.8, 20.1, 20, 20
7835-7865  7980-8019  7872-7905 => -0.3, 20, 20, 20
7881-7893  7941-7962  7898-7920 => 0.8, 20.4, 19.7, 20.1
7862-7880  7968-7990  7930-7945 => 0.5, 20.1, 19.8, 19.9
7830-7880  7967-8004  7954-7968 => 0.0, 20.1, 19.8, 19.9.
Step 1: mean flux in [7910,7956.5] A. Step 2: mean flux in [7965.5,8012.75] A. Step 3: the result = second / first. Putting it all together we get 1.0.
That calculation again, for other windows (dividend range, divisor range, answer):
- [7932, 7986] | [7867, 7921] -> 0.99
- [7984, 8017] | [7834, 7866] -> 1.00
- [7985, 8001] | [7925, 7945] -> 1.02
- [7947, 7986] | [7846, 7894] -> 0.98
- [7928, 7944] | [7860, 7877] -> 0.97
